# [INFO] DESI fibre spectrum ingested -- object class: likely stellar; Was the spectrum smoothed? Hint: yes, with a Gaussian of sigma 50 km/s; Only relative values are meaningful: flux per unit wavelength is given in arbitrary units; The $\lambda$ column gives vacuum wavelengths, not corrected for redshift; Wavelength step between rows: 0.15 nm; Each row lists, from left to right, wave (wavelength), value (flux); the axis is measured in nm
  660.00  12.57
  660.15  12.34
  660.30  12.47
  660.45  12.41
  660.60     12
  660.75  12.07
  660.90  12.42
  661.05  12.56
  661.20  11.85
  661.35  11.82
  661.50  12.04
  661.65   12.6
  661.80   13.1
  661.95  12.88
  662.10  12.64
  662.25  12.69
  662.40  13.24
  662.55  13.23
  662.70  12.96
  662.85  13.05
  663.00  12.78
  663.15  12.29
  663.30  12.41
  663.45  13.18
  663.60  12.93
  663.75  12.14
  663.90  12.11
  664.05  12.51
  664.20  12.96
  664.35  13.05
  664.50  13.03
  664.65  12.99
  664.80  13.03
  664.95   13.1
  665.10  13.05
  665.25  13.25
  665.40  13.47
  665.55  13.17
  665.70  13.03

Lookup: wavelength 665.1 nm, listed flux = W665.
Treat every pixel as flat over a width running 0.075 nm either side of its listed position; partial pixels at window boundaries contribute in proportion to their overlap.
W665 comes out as 13.05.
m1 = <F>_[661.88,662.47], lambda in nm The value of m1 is 12.9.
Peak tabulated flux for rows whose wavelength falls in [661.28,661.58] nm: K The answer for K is 12.04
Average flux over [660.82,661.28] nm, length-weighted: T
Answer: 12.3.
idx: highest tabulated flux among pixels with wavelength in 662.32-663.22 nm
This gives 13.24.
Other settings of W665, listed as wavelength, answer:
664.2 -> 12.96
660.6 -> 12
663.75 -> 12.14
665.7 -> 13.03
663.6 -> 12.93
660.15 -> 12.34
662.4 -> 13.24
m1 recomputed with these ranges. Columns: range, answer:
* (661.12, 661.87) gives 12.3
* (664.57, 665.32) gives 13.1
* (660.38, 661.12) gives 12.3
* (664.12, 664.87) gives 13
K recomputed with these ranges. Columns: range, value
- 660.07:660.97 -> 12.47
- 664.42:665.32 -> 13.25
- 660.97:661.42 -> 12.56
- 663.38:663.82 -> 13.18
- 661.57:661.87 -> 13.1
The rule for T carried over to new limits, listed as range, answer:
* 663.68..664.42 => 12.6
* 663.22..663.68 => 12.8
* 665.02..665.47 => 13.3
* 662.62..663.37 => 12.7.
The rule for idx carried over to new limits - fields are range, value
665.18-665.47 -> 13.47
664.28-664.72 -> 13.05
